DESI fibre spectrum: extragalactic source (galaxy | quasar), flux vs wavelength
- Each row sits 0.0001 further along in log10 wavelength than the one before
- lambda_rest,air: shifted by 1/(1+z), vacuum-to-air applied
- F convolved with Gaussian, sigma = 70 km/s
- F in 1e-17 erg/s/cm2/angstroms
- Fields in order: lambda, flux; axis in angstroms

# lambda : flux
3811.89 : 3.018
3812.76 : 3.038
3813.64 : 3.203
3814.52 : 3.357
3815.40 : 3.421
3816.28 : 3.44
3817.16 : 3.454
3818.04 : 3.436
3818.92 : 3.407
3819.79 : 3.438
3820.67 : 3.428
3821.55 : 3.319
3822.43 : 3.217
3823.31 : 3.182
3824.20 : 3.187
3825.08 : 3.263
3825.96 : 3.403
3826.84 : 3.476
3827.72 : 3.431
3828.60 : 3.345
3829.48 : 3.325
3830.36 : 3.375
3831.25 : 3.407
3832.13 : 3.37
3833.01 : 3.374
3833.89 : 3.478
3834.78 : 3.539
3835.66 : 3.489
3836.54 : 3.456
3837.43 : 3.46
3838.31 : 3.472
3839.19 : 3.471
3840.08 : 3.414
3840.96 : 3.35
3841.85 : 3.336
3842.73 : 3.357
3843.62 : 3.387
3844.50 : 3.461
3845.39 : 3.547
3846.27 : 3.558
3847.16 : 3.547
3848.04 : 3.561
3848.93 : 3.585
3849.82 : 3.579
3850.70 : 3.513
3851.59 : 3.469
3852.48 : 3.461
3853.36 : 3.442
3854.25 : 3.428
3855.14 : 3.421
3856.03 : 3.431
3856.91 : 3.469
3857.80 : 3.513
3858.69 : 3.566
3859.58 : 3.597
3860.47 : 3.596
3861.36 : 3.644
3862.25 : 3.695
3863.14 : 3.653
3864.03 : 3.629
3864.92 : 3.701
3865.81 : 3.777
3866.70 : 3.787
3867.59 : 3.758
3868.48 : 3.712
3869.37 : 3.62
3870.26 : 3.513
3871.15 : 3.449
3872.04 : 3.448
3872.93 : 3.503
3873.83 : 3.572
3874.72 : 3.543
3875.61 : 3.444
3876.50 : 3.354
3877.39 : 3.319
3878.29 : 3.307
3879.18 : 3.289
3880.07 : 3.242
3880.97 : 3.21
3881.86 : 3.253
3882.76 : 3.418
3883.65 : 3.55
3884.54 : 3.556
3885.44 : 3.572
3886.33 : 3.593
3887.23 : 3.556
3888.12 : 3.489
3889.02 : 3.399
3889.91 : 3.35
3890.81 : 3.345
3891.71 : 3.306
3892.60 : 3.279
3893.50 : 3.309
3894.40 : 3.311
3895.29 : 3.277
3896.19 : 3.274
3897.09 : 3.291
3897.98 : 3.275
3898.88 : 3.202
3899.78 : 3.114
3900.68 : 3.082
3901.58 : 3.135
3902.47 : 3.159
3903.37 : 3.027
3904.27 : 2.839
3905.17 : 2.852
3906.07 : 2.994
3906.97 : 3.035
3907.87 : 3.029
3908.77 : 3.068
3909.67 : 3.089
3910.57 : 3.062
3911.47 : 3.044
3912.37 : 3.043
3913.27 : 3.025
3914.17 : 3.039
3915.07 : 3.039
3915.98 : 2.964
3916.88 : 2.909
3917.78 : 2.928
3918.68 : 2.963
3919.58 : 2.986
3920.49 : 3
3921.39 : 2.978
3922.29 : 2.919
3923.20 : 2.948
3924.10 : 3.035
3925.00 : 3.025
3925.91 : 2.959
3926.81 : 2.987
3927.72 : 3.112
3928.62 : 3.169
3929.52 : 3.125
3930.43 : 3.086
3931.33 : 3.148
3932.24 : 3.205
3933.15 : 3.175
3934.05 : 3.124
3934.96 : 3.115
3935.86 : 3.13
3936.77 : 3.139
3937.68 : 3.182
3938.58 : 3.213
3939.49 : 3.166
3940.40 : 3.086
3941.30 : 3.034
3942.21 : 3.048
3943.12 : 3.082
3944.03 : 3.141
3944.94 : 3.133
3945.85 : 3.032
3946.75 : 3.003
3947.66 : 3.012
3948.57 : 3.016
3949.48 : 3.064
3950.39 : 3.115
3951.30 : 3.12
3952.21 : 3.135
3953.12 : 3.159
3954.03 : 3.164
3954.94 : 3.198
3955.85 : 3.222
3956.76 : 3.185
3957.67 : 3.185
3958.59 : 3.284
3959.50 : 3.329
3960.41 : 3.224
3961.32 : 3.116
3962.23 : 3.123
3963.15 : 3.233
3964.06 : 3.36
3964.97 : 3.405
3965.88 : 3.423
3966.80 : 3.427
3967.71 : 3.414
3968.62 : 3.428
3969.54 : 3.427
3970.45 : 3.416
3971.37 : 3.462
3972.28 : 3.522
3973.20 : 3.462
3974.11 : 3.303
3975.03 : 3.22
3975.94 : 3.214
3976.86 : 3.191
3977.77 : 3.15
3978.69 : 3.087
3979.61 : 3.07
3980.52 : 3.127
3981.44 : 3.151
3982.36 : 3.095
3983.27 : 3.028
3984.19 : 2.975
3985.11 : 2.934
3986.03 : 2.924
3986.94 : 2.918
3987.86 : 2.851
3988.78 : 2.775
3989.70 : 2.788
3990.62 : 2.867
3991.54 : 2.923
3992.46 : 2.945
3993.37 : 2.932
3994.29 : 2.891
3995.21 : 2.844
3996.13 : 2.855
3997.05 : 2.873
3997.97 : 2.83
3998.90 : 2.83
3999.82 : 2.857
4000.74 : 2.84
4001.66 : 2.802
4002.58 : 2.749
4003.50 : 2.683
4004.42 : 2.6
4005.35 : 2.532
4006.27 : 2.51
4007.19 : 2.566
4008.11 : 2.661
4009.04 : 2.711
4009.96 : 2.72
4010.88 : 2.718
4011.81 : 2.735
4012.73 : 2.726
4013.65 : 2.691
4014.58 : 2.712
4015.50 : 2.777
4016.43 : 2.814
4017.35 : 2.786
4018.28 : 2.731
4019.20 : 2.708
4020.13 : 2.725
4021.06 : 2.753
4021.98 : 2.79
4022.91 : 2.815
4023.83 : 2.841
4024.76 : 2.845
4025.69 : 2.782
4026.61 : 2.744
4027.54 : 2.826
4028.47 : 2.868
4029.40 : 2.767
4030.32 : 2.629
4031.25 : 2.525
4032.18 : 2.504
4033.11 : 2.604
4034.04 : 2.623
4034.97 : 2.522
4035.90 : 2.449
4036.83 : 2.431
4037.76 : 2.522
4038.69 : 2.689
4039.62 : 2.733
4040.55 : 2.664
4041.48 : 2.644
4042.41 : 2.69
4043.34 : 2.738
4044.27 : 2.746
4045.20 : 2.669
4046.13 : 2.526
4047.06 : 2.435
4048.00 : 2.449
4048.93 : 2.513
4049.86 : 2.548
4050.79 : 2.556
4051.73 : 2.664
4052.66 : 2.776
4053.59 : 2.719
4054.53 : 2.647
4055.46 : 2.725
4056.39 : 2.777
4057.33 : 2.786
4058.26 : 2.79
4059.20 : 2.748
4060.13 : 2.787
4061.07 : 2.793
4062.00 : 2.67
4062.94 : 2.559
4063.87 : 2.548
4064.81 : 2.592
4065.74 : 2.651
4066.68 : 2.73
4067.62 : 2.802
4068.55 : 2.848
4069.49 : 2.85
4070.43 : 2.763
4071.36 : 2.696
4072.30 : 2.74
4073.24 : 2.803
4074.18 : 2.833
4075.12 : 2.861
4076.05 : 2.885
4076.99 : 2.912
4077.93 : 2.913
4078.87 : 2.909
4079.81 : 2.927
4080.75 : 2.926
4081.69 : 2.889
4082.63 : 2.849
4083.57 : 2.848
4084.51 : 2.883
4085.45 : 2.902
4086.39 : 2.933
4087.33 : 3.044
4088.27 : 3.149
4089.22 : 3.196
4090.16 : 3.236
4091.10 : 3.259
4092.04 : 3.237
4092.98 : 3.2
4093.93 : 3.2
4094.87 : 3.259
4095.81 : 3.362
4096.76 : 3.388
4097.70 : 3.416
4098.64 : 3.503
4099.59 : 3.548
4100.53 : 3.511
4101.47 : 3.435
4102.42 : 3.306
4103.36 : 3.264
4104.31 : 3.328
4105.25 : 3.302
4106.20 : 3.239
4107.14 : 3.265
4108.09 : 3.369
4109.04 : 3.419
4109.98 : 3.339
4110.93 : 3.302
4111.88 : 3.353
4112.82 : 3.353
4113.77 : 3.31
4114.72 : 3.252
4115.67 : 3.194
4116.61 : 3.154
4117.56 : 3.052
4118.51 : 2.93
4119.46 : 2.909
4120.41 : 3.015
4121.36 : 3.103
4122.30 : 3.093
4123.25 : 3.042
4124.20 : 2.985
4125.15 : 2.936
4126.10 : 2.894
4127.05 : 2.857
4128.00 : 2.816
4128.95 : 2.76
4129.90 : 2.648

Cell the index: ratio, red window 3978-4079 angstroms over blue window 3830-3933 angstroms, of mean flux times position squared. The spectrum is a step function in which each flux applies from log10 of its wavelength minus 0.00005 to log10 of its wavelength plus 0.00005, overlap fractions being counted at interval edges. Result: 0.9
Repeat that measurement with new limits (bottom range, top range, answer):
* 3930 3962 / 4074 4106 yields 1.08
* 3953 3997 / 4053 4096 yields 0.96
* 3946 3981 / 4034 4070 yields 0.86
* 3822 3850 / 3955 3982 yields 1.03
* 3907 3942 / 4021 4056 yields 0.92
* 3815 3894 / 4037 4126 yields 0.96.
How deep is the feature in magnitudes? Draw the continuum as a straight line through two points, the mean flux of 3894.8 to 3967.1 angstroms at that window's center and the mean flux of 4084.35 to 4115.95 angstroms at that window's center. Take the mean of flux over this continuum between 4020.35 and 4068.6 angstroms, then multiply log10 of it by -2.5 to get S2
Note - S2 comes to 0.20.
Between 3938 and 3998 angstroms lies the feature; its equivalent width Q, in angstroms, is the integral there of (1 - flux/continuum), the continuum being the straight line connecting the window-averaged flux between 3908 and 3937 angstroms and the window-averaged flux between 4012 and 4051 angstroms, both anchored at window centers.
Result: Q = -4.9 angstroms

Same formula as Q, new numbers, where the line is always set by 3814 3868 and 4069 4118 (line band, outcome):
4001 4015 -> 2.47 angstroms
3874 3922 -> 2.72 angstroms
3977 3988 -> 0.83 angstroms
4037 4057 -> 3.50 angstroms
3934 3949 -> 1.08 angstroms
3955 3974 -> -0.13 angstroms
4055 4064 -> 1.29 angstroms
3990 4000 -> 1.19 angstroms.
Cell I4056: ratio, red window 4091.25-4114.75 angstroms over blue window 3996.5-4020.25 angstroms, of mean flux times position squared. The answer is 1.28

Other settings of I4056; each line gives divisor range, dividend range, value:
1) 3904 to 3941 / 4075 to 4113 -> 1.14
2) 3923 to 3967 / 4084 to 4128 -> 1.10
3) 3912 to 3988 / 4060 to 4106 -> 1.03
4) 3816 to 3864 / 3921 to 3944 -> 0.94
